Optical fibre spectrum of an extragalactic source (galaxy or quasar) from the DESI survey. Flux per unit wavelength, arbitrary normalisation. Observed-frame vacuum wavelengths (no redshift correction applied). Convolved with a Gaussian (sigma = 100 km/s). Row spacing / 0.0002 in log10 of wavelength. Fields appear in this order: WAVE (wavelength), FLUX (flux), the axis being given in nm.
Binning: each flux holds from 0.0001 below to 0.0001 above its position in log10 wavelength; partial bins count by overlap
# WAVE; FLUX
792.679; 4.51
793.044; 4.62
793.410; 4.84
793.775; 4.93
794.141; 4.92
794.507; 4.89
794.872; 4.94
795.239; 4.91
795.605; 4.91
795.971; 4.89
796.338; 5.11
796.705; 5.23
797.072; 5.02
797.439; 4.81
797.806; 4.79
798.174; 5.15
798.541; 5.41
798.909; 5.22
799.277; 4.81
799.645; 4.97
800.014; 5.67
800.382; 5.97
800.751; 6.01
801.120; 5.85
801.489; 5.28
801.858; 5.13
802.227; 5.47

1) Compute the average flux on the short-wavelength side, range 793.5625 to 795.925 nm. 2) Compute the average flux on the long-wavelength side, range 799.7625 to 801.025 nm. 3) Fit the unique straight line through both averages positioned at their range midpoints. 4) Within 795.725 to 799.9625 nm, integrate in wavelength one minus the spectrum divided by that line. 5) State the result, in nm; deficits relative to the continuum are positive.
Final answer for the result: 0.279 nm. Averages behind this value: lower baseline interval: 4.92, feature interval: 5.06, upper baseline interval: 5.83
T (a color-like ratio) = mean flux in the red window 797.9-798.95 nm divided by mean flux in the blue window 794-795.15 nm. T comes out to 1.06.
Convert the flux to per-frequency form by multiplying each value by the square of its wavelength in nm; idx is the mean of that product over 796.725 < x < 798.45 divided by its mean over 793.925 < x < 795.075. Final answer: 1.02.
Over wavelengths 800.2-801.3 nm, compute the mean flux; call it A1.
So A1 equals 5.94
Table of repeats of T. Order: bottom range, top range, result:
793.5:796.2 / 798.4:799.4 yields 1.05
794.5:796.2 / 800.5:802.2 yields 1.13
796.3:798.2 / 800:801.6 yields 1.16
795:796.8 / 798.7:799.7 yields 1.00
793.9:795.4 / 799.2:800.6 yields 1.10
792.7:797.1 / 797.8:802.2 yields 1.10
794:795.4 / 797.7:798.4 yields 1.02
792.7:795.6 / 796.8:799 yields 1.05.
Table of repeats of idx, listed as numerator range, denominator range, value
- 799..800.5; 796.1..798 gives 1.07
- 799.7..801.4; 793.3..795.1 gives 1.19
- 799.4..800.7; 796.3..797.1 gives 1.09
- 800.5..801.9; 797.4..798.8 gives 1.12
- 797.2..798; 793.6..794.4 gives 0.99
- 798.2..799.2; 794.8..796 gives 1.07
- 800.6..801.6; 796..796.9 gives 1.13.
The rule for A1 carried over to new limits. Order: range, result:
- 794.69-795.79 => 4.92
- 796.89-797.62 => 4.92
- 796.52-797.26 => 5.12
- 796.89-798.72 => 5.04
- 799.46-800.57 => 5.54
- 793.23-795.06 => 4.9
